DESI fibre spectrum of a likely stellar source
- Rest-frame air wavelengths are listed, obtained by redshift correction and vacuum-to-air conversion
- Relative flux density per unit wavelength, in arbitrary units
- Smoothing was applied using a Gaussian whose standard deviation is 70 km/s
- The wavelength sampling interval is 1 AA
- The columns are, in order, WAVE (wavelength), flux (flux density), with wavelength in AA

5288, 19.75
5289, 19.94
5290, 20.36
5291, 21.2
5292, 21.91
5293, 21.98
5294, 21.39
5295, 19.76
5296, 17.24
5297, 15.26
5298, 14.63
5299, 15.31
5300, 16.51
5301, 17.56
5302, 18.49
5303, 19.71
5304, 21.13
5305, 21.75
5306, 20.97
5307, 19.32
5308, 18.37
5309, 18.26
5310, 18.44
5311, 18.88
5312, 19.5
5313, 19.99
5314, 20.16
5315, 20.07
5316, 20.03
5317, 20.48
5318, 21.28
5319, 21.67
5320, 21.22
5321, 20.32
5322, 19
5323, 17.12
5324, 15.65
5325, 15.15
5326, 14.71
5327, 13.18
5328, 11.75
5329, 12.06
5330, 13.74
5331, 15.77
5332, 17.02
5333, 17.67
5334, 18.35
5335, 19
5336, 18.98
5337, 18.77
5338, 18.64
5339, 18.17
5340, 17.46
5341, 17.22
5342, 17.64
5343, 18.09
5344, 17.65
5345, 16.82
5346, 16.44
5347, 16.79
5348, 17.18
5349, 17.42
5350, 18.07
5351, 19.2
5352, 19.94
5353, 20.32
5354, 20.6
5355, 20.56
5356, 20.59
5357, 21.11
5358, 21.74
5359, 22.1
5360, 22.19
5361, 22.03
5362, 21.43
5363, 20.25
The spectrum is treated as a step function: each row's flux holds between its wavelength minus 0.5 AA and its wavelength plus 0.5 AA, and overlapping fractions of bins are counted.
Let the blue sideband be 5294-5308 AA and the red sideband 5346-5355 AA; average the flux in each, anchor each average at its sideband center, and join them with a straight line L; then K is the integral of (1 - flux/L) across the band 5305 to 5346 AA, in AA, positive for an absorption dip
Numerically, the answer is 1.2 AA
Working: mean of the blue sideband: 18.4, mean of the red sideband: 18.7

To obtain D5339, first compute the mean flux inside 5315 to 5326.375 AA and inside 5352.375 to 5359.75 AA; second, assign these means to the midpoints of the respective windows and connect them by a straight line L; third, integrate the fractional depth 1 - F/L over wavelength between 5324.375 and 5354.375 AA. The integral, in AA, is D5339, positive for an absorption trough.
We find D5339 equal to 4.4 AA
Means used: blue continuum 18.9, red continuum 21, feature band 17.1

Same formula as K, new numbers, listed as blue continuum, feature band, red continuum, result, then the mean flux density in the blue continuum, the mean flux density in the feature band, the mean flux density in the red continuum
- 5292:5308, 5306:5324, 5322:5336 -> -2.49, 18.8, 19.6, 15.7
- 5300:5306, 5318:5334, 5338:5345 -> 1.61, 19.6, 16.6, 17.7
